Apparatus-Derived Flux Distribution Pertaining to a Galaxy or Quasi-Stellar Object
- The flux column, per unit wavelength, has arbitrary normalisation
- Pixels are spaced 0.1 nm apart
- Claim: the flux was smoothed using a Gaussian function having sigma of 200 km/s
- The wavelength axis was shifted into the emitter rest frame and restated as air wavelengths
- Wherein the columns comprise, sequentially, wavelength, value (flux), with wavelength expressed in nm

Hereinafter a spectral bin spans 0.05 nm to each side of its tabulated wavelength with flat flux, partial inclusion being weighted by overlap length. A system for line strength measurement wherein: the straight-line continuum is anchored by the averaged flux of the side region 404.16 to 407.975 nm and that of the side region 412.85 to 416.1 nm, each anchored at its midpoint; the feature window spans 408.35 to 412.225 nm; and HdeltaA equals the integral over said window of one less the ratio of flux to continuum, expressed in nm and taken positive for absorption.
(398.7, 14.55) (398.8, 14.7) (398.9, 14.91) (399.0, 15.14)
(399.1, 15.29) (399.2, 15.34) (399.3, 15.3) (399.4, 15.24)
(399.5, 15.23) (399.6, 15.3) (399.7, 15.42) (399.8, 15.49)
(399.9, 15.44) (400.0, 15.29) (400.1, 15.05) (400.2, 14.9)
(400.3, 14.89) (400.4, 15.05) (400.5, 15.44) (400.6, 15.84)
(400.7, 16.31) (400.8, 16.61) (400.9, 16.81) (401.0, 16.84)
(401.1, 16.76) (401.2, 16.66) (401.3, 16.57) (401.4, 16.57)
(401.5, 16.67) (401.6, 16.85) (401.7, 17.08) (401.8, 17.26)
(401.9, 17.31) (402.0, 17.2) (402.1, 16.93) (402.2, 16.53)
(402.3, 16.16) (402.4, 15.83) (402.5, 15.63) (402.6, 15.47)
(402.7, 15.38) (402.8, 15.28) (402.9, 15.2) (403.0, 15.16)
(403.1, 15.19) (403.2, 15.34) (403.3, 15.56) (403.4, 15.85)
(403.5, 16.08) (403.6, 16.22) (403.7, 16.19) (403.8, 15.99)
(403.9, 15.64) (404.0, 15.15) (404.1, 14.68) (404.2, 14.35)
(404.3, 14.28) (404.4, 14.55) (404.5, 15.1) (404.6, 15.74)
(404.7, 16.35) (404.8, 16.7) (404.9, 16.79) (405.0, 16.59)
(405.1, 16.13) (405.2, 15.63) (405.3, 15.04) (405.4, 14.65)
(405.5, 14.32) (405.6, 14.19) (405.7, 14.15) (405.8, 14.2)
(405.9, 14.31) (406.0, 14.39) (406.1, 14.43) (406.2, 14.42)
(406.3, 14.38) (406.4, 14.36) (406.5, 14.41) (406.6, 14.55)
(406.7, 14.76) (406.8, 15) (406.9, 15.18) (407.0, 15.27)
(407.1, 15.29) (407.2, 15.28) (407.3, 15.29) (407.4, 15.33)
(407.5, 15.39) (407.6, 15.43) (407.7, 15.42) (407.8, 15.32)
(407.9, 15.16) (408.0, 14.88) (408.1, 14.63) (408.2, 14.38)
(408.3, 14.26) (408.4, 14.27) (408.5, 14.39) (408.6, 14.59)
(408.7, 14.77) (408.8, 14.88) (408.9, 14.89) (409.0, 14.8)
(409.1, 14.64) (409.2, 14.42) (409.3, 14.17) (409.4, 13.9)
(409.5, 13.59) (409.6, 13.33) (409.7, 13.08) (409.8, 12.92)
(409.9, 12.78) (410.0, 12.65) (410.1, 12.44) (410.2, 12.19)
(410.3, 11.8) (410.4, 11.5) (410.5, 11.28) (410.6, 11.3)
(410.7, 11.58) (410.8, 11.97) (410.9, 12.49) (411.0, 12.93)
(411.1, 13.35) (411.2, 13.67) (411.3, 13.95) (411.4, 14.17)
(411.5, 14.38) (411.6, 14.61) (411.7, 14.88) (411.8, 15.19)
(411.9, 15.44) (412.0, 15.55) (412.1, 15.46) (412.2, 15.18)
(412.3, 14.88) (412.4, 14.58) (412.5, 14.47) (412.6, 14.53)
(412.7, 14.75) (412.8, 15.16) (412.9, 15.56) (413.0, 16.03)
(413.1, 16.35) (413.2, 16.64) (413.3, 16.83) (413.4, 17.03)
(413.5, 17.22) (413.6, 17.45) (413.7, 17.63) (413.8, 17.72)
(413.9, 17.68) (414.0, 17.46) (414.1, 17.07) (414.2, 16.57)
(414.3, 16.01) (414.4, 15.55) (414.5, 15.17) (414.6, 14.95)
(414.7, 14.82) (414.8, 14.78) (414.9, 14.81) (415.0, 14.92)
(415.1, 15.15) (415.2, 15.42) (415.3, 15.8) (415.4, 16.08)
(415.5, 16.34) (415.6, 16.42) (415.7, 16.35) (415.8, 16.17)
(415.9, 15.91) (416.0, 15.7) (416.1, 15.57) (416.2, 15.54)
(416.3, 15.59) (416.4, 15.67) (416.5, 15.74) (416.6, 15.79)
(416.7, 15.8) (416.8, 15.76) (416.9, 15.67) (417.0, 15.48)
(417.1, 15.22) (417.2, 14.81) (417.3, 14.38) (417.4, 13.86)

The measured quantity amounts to 0.48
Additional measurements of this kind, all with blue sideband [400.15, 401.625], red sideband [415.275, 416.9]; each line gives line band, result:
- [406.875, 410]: 0.290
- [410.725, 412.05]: 0.164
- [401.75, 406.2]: 0.166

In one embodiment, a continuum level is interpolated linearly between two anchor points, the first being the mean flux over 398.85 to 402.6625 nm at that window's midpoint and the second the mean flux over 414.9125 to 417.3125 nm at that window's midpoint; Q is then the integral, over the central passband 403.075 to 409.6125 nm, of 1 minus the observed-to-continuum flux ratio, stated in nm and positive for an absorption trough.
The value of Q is 0.35 nm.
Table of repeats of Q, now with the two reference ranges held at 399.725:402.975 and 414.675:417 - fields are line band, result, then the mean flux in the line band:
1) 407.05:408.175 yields 0.05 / 15.2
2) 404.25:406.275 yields 0.11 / 15.1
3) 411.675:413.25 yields 0.05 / 15.3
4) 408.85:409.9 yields 0.13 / 13.9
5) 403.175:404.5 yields 0.05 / 15.4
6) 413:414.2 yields -0.11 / 17.1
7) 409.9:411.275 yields 0.31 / 12.3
